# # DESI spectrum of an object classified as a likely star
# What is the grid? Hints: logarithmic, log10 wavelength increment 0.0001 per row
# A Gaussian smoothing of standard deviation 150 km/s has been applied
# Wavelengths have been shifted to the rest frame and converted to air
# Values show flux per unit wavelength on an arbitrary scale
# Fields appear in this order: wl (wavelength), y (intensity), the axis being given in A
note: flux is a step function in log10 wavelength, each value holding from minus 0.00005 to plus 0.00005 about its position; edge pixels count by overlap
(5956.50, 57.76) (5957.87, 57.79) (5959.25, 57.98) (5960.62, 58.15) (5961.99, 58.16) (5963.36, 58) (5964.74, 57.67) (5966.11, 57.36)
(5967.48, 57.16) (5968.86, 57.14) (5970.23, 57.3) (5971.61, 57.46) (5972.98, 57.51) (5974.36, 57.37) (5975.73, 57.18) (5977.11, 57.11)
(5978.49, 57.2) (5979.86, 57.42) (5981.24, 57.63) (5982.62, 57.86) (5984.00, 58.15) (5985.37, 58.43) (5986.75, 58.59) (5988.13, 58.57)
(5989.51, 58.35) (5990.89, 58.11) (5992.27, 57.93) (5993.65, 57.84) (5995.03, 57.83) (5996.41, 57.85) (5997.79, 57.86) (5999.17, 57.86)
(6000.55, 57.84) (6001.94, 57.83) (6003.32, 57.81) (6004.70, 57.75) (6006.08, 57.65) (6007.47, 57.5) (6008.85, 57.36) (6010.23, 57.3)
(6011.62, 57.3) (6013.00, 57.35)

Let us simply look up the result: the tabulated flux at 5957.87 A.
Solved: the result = 57.79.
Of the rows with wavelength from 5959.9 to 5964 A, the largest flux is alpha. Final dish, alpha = 58.16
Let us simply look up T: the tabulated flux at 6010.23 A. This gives 57.3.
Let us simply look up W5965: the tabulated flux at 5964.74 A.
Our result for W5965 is 57.67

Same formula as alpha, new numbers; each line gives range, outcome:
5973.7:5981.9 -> 57.63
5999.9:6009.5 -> 57.84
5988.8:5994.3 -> 58.35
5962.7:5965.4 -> 58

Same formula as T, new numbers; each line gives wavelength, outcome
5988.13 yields 58.57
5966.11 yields 57.36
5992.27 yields 57.93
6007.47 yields 57.5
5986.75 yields 58.59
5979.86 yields 57.42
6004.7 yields 57.75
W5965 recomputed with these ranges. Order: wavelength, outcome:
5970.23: 57.3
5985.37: 58.43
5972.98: 57.51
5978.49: 57.2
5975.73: 57.18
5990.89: 58.11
